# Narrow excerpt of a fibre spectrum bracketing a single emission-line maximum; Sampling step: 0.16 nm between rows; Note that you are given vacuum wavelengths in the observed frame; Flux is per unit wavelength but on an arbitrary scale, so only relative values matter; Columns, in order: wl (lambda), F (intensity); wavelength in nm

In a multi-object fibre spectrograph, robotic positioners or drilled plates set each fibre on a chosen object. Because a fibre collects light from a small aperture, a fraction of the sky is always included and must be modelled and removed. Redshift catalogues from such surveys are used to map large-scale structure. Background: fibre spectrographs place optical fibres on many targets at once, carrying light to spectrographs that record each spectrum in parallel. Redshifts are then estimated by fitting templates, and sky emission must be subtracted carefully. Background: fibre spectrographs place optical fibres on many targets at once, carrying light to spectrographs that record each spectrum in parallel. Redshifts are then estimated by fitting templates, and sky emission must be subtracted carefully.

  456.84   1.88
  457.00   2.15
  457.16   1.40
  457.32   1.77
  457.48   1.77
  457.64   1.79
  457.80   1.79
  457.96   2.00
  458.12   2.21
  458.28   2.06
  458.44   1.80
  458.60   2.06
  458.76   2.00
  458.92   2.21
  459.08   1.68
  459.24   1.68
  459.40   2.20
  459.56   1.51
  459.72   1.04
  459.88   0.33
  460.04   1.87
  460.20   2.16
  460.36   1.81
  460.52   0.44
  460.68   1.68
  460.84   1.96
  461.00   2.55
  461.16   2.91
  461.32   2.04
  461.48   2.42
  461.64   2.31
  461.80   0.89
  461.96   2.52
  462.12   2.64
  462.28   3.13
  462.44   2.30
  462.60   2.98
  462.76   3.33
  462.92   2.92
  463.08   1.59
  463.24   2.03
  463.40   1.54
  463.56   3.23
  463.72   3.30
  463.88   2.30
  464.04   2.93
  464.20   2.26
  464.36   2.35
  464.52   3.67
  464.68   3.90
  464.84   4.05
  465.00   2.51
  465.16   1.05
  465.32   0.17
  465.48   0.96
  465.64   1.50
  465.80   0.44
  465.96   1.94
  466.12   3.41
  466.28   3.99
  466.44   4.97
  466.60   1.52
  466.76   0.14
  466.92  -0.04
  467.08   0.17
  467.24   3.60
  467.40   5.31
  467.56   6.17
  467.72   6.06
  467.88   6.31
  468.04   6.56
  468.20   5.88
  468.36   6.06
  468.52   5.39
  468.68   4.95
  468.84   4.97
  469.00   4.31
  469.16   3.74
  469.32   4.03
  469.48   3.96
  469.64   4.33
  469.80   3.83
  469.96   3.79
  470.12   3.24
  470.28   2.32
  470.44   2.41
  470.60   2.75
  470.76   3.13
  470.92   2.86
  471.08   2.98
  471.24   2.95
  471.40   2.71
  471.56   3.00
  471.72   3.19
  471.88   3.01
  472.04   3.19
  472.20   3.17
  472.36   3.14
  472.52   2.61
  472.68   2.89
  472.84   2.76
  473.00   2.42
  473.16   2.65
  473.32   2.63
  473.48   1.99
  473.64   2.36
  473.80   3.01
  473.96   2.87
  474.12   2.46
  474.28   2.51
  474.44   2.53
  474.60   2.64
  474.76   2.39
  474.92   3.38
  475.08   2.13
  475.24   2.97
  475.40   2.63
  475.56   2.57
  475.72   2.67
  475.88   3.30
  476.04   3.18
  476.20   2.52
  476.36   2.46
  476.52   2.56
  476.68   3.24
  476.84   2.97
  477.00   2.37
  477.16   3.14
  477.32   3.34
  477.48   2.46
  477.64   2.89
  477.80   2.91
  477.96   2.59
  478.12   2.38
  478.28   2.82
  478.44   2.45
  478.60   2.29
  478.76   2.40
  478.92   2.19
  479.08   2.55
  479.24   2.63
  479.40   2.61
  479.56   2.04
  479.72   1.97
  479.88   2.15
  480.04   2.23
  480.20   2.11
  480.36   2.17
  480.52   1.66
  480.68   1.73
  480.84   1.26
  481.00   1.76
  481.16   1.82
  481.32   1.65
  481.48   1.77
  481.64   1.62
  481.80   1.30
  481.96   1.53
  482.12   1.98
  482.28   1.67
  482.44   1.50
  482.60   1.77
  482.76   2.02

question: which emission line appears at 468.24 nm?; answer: Lyman alpha 1216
